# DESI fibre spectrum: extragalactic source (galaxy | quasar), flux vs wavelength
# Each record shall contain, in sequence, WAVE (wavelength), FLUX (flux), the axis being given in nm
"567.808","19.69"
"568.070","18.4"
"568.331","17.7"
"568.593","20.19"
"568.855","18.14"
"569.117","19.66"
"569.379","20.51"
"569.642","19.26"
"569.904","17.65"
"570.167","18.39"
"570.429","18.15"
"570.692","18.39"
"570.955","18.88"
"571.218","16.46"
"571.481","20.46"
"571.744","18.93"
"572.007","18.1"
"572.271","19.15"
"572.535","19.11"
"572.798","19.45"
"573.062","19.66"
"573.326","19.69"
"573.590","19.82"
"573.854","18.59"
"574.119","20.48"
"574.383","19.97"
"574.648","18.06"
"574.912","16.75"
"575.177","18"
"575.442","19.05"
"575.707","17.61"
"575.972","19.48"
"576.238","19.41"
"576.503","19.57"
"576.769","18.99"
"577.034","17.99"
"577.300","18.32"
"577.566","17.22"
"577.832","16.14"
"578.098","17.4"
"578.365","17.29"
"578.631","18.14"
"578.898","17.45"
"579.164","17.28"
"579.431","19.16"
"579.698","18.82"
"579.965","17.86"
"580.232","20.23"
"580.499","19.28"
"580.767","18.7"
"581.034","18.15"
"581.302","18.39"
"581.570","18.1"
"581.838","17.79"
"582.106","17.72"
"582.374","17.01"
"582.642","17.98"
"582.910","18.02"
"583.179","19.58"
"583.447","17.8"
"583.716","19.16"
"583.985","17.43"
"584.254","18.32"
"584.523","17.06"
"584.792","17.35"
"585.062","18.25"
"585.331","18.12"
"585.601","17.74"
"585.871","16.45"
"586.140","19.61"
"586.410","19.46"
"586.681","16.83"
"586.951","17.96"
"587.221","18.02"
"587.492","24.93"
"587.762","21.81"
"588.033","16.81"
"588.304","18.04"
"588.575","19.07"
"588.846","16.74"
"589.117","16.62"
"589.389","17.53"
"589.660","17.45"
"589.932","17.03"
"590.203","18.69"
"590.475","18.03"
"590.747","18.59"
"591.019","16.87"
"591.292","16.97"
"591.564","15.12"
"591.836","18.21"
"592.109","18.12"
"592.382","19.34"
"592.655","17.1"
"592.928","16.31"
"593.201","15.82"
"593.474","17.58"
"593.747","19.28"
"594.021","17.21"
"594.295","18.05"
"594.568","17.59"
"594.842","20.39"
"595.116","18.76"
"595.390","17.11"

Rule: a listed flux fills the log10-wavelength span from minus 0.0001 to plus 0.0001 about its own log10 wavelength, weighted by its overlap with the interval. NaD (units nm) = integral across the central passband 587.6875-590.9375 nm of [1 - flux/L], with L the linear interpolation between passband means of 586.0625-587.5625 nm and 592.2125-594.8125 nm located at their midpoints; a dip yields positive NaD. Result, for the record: 0.12 nm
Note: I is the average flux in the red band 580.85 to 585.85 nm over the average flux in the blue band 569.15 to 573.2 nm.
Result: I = 0.95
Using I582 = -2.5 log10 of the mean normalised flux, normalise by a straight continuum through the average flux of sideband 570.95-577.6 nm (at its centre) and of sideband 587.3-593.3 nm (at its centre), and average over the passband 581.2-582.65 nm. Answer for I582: 0.04 mag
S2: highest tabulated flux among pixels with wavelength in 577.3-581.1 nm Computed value 20.23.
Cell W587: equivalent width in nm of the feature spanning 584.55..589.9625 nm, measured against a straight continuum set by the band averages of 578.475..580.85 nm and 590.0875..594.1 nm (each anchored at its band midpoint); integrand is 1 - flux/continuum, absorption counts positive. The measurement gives -0.109 nm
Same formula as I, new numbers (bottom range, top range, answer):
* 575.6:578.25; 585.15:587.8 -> 1.04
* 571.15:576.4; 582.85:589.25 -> 0.97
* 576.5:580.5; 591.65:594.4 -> 0.97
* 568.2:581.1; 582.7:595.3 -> 0.97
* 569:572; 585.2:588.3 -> 1.00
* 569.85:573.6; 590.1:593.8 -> 0.93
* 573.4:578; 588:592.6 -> 0.95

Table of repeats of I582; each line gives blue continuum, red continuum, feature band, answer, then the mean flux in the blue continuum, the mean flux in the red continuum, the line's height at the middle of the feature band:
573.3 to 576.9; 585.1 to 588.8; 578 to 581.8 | 0.034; 18.9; 18.8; 18.9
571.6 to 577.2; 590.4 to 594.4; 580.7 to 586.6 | 0.007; 18.9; 17.5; 18.2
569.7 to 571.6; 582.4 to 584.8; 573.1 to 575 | -0.049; 18.4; 18.1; 18.3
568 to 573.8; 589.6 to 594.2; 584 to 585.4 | 0.013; 18.9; 17.5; 18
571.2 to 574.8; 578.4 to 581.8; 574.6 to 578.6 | 0.042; 19.2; 18.4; 18.8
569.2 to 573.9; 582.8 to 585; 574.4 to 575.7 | 0.035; 18.9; 18.1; 18.7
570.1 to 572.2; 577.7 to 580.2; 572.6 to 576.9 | -0.050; 18.5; 17.8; 18.2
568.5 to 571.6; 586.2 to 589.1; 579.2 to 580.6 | -0.005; 18.8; 18.9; 18.9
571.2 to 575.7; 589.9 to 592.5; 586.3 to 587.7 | -0.090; 19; 17.7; 18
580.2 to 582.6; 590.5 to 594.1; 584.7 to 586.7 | -0.006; 18.3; 17.4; 17.9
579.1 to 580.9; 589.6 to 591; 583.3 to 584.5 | 0.022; 18.8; 17.9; 18.5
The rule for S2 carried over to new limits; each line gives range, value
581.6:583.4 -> 19.58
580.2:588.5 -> 24.93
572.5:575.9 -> 20.48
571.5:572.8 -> 19.45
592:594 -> 19.34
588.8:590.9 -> 18.69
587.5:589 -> 21.81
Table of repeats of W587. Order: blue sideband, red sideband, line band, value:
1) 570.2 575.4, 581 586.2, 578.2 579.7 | 0.03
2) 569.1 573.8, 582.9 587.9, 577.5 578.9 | 0.12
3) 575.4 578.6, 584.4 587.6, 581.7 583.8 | 0.03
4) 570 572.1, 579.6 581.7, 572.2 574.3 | -0.11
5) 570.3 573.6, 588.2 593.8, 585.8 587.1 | -0.02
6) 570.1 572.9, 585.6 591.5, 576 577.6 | -0.02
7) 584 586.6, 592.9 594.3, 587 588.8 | -0.18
